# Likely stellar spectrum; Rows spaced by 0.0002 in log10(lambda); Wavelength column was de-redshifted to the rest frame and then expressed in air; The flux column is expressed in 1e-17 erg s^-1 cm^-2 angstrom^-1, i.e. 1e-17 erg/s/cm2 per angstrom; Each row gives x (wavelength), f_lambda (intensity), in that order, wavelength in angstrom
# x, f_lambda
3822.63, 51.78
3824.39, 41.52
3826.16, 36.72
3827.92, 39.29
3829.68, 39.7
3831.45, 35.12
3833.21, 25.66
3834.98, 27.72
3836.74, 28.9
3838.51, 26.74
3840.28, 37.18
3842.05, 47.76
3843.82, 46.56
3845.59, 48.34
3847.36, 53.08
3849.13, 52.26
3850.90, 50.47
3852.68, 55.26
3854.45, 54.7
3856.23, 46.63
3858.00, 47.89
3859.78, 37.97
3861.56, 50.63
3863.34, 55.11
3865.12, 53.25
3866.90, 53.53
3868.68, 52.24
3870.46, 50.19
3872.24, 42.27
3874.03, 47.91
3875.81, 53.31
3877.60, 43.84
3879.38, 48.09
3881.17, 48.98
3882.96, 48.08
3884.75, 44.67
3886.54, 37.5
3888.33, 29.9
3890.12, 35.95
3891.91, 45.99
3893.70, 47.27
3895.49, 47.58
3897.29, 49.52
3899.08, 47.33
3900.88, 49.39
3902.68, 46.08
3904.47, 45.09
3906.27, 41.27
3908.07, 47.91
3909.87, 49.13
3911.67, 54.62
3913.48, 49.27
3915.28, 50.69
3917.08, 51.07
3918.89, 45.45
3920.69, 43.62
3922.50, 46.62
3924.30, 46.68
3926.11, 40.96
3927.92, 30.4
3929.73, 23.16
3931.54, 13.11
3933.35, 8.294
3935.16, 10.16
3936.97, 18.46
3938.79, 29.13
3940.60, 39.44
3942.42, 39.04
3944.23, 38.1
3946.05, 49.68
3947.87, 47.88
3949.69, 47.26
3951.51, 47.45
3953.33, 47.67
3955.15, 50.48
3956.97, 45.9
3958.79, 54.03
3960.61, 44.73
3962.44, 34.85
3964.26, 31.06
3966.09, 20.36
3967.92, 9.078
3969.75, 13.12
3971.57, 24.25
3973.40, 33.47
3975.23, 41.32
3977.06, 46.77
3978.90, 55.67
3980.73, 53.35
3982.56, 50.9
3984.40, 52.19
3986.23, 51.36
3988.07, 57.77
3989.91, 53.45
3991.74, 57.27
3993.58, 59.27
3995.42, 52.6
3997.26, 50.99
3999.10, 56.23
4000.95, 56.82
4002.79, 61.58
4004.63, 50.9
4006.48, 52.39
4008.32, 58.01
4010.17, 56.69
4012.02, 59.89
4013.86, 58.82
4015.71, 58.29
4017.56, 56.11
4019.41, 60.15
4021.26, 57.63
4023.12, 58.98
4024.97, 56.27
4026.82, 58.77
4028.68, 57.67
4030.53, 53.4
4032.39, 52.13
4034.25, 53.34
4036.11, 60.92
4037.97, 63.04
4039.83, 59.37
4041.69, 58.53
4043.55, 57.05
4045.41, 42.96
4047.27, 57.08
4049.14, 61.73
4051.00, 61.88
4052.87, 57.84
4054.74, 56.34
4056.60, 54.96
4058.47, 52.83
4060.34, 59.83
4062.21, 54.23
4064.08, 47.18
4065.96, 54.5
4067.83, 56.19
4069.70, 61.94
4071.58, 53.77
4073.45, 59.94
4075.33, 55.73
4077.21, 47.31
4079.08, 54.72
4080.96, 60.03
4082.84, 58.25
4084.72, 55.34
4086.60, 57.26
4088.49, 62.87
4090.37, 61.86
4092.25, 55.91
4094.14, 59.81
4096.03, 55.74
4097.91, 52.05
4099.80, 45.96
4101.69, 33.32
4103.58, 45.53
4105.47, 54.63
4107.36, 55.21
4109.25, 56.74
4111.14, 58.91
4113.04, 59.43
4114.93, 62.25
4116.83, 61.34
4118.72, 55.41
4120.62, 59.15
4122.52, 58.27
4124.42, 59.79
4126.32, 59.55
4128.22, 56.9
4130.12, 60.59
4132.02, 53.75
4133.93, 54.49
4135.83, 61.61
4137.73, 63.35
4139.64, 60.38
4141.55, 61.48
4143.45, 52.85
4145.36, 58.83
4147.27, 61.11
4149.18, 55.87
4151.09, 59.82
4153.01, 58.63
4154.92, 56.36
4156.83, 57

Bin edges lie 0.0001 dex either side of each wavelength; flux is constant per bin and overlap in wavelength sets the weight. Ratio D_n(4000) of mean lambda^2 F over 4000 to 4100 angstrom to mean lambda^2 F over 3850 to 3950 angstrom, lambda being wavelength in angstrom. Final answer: 1.4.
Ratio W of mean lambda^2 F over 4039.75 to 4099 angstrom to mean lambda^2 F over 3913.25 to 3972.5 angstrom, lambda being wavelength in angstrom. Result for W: 1.7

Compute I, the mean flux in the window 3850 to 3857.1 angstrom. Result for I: 51.8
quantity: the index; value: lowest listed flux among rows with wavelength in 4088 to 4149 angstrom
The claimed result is 33.32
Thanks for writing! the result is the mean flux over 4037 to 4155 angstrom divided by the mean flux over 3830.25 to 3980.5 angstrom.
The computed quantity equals 1.36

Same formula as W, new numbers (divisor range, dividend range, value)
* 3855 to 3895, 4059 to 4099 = 1.34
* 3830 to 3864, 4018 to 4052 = 1.45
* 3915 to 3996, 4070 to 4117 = 1.48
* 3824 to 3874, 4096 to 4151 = 1.46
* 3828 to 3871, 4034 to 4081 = 1.40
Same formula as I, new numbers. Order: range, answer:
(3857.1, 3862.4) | 45.5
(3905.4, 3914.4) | 48.4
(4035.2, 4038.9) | 62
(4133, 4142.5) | 60.3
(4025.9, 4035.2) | 55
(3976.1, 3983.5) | 51.6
